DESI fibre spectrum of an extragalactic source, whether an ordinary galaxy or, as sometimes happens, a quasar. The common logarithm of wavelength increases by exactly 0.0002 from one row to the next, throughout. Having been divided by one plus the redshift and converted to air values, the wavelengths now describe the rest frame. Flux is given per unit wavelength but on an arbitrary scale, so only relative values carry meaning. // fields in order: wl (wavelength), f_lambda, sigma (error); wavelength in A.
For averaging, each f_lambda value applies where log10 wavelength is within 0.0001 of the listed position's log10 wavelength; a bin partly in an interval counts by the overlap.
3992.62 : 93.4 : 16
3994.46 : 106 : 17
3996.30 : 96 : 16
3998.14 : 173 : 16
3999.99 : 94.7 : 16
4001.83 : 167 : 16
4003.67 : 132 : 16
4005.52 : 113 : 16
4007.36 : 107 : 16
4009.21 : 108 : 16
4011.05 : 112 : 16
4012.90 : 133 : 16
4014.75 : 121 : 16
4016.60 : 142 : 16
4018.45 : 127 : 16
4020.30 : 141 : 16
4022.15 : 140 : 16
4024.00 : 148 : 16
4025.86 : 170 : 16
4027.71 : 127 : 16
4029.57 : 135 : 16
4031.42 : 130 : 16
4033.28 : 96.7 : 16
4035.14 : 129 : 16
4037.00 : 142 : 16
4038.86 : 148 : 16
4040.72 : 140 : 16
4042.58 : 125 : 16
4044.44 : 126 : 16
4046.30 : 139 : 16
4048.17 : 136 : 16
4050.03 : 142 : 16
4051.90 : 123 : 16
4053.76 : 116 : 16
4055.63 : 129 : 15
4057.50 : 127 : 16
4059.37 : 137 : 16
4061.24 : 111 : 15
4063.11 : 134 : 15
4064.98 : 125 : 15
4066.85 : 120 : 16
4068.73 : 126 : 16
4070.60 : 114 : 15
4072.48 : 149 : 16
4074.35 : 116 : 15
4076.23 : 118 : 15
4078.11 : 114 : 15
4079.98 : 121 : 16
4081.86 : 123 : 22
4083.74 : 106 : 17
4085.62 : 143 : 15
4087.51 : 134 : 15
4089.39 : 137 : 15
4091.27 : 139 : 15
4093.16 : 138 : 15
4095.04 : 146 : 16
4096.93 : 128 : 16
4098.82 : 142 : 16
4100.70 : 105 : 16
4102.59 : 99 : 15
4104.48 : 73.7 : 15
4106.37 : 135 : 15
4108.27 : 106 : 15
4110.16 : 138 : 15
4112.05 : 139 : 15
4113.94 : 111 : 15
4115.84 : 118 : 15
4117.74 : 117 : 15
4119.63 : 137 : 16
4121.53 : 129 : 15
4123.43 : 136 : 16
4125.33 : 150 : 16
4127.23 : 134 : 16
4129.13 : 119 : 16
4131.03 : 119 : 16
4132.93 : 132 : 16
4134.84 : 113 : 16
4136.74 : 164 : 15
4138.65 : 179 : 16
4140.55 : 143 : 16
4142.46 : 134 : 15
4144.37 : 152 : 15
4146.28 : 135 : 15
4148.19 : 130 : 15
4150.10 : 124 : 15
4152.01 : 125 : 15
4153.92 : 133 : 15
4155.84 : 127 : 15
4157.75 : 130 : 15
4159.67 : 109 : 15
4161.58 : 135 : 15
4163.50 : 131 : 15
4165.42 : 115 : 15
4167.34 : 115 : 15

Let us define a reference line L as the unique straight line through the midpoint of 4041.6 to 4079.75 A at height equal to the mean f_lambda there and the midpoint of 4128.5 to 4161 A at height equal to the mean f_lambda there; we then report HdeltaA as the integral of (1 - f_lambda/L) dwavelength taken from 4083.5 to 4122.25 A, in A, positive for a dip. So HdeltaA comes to 1.43 A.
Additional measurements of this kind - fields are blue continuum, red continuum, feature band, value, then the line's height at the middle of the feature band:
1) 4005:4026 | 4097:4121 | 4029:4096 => -2.6 A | 124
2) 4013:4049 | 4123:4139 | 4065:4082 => 1.7 A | 136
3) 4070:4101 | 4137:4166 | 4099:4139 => 1.7 A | 131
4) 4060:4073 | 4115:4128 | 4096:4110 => 1.7 A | 129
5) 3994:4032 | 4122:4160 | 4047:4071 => 0.9 A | 132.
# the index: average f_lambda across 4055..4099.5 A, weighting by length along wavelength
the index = 128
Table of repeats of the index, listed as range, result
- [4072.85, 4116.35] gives 123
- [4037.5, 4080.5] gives 128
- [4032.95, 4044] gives 132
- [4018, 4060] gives 134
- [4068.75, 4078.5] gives 123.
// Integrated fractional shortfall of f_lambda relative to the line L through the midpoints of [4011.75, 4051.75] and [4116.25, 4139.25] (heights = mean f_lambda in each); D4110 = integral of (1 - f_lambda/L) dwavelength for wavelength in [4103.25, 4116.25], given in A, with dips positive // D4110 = 1.7 A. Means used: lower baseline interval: 135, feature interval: 117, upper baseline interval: 135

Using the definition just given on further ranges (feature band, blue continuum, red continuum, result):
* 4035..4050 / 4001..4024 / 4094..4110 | -1.30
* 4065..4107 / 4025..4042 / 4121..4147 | 3.99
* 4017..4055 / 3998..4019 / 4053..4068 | -2.66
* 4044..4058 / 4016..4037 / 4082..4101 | 0.44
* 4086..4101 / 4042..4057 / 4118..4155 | -0.28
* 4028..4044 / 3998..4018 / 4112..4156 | -0.38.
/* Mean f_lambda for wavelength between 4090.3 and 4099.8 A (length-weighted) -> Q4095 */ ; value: 139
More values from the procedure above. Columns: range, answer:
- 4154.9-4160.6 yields 122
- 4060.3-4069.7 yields 123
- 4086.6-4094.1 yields 137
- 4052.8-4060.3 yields 127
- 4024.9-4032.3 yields 141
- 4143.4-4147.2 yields 143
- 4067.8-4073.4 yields 130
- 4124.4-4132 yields 131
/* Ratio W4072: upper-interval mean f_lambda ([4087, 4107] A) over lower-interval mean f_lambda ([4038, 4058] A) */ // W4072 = 0.95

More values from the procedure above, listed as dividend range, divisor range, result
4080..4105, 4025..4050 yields 0.93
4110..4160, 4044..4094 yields 1.04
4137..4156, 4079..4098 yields 1.06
